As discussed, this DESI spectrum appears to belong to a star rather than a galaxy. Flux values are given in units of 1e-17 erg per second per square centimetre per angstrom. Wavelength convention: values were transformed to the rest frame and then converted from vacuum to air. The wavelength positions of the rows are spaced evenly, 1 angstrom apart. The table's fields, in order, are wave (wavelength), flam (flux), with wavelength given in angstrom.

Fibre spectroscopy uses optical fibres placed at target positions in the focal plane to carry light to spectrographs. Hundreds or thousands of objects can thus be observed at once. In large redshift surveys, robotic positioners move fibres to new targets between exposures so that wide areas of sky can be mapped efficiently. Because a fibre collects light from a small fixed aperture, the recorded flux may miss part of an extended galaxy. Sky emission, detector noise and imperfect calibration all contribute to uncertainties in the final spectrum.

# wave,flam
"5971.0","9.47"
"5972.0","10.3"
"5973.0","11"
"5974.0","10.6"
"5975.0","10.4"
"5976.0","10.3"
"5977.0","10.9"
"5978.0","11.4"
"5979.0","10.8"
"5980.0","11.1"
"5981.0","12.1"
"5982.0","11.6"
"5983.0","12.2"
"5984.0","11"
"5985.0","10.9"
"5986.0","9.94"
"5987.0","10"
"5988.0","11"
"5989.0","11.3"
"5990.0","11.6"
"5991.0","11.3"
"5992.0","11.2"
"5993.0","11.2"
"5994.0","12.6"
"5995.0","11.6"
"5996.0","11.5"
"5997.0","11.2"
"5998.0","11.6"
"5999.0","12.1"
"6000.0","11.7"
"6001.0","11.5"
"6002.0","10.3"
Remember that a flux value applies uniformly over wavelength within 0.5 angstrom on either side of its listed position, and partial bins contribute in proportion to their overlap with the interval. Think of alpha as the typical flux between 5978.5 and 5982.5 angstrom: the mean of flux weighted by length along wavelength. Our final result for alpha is 11.4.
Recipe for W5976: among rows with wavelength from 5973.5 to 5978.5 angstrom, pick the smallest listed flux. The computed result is 10.3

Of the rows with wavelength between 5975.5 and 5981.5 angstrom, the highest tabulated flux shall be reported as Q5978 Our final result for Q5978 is 12.1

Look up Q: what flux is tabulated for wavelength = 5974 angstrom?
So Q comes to 10.6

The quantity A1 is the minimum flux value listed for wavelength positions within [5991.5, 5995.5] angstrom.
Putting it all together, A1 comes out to 11.2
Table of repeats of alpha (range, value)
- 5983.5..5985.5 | 10.9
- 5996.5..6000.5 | 11.6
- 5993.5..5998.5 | 11.7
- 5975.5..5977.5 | 10.6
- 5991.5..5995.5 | 11.7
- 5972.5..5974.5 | 10.8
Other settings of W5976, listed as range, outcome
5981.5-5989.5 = 9.94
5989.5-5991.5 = 11.3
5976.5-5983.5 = 10.8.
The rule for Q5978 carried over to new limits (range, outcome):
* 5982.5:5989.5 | 12.2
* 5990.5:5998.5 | 12.6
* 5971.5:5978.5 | 11.4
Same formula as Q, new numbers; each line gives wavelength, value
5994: 12.6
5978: 11.4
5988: 11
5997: 11.2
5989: 11.3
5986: 9.94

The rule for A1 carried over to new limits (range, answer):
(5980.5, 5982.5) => 11.6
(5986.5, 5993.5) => 10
